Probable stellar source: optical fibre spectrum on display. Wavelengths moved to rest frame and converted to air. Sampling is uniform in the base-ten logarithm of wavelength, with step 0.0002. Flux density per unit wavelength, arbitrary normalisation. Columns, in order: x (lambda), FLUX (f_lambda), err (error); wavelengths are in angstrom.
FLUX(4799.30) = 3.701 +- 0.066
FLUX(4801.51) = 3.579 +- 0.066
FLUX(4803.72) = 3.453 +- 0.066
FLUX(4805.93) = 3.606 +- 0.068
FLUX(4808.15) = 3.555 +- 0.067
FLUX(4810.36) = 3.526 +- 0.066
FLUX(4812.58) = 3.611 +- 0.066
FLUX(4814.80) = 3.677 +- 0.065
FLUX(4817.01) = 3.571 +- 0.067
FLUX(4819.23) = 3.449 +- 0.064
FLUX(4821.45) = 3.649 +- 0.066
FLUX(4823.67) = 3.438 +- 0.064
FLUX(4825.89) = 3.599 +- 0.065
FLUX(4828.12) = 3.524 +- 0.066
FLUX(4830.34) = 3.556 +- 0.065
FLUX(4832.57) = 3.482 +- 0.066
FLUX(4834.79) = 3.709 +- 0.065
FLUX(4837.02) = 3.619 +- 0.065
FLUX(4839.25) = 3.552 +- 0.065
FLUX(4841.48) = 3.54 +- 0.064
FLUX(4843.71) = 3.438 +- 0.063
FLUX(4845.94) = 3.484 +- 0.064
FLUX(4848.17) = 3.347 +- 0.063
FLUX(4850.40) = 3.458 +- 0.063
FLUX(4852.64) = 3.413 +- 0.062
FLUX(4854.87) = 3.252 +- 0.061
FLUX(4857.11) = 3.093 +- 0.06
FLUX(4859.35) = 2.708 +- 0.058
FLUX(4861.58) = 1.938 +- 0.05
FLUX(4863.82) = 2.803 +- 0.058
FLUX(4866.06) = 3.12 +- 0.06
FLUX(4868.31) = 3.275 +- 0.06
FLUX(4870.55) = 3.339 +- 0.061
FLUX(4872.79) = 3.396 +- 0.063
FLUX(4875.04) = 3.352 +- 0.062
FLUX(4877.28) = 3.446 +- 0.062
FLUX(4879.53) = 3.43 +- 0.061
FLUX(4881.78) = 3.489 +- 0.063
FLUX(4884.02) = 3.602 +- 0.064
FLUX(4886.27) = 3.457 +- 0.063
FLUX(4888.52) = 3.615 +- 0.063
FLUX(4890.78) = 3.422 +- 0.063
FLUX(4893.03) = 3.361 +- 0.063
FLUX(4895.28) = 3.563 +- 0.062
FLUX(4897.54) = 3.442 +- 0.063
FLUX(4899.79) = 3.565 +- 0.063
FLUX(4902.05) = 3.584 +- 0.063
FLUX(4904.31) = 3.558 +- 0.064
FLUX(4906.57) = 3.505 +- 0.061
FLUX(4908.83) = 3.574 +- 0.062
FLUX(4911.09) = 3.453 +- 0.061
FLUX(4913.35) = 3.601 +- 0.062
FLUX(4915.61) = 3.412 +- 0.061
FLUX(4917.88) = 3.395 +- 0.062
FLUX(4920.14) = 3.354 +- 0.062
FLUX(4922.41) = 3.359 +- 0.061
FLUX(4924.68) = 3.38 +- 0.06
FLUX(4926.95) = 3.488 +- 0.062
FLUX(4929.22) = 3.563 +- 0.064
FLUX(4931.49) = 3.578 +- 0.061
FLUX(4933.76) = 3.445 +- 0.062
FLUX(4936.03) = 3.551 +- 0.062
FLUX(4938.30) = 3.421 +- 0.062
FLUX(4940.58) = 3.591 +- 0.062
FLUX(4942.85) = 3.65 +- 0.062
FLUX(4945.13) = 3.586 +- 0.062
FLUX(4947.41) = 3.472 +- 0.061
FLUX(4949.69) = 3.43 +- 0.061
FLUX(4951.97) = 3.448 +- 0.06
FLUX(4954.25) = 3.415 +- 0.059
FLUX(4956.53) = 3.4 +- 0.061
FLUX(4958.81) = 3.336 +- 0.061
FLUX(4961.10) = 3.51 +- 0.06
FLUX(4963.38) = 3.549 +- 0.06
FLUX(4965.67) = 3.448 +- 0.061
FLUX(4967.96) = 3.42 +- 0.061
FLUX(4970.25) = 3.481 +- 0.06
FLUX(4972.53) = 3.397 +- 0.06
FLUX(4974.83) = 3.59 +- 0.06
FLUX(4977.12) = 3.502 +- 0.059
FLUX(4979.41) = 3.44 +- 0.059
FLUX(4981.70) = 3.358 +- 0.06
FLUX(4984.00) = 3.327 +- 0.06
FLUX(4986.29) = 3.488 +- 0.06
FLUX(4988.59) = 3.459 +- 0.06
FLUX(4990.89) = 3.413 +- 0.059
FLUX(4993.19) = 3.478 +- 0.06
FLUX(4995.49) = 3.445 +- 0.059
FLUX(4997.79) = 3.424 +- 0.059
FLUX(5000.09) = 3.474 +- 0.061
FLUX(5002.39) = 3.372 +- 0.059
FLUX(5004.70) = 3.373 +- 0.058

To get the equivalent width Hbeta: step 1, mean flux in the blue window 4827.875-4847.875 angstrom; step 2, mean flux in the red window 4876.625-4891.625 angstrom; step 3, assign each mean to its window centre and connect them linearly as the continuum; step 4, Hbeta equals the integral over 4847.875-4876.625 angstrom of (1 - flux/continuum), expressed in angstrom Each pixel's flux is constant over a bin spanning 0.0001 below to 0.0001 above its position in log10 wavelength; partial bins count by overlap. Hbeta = 3.3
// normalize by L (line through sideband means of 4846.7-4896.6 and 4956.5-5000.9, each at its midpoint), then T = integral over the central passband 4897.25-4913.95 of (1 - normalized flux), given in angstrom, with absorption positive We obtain -1.1 angstrom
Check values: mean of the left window 3.27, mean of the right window 3.45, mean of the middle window 3.54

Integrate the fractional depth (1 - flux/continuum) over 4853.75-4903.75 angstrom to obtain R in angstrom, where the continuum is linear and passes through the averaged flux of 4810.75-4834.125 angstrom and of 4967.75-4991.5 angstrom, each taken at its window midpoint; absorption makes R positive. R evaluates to 3.2 angstrom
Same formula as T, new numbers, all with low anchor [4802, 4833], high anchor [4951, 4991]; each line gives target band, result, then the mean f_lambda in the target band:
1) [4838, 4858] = 0.7 angstrom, 3.4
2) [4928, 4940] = -0.2 angstrom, 3.52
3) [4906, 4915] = -0.1 angstrom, 3.53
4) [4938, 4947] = -0.3 angstrom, 3.57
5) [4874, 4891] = 0.1 angstrom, 3.48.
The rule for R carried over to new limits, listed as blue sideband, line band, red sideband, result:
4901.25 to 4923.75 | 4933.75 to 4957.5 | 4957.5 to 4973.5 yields -0.2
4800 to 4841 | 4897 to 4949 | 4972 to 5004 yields -0.2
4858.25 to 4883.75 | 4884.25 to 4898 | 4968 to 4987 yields -1.3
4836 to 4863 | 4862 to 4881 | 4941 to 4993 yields 0.3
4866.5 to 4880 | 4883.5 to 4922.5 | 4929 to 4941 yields -0.7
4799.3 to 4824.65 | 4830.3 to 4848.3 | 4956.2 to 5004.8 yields 0.1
